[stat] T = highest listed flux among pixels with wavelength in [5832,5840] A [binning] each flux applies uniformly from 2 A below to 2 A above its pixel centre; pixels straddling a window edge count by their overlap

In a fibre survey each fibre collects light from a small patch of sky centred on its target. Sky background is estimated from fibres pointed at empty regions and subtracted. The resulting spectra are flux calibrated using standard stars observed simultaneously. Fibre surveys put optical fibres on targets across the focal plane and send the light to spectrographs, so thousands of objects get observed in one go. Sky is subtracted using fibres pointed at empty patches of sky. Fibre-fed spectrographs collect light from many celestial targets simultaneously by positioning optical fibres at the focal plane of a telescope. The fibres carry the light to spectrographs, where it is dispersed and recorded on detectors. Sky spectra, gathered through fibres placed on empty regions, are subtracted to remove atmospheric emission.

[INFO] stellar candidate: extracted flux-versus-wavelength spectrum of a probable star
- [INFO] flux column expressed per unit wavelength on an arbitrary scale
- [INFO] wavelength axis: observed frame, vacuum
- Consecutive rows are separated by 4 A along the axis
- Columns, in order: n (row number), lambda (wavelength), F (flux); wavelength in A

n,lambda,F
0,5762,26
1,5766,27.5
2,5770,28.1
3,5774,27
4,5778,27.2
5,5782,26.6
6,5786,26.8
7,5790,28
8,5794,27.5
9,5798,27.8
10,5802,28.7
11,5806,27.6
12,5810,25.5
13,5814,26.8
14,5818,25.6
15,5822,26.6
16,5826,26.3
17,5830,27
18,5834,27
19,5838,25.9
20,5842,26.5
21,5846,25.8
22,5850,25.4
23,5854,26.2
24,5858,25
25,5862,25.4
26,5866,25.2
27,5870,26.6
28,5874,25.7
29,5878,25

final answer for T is 27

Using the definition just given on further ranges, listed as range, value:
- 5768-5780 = 28.1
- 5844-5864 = 26.2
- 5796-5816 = 28.7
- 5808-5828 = 26.8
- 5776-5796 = 28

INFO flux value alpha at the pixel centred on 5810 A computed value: 25.5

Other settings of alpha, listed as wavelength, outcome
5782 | 26.6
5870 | 26.6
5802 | 28.7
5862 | 25.4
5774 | 27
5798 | 27.8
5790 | 28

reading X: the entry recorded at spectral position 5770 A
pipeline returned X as 28.1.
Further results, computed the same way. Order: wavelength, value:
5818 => 25.6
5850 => 25.4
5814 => 26.8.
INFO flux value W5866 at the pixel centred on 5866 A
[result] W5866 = 25.2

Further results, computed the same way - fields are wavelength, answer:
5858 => 25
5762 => 26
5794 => 27.5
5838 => 25.9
